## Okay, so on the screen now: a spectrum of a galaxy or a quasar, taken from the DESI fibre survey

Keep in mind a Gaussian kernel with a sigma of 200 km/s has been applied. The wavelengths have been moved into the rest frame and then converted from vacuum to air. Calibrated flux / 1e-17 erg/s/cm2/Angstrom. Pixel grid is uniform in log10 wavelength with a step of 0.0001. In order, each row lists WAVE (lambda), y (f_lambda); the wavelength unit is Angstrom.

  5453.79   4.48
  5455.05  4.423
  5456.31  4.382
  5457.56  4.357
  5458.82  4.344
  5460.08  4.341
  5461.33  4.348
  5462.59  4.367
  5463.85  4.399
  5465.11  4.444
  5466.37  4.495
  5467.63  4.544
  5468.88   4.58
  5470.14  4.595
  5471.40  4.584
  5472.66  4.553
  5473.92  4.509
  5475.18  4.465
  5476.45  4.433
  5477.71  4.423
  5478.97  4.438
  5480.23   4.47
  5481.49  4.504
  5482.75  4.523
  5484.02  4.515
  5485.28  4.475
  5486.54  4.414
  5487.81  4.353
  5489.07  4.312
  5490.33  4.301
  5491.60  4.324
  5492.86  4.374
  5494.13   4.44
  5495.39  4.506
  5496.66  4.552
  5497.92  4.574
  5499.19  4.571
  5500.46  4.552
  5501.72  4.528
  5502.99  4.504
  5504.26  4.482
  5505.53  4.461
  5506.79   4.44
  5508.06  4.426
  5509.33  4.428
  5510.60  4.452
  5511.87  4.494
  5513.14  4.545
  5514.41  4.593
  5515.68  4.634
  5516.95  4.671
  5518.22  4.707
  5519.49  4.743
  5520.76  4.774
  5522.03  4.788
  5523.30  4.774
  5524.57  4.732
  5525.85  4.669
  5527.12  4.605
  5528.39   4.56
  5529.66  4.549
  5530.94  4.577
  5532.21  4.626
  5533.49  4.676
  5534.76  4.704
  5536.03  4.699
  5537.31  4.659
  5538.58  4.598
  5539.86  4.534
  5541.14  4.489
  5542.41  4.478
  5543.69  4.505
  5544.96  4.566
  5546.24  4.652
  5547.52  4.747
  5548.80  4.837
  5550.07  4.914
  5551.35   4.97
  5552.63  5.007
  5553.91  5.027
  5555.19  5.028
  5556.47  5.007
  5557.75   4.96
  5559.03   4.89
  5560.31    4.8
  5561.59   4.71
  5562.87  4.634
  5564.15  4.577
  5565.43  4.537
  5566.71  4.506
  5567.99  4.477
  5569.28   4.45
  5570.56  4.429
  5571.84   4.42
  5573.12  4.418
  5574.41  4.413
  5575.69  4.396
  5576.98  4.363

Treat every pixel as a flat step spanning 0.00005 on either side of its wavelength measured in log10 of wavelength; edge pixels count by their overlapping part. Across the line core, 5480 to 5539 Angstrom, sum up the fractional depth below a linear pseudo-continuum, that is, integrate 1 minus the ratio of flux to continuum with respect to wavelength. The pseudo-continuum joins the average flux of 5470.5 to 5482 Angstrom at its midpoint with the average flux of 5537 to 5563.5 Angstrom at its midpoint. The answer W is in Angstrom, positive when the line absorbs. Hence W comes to 0.8 Angstrom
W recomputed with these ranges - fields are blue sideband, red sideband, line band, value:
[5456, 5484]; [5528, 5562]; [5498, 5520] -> 0.29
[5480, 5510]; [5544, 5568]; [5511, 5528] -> -0.28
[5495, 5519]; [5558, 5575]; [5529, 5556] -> -0.91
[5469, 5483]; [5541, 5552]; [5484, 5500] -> 0.38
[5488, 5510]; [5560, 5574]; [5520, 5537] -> -0.69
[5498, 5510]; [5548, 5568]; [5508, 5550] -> 0.11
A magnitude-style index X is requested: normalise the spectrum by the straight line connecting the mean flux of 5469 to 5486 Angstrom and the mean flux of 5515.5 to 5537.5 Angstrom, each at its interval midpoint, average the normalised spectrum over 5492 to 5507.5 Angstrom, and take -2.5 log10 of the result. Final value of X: 0.02 mag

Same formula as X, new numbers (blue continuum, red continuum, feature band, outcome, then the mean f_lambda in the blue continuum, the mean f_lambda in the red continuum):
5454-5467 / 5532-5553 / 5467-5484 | -0.02 mag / 4.39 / 4.68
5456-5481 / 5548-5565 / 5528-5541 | 0.04 mag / 4.46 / 4.87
